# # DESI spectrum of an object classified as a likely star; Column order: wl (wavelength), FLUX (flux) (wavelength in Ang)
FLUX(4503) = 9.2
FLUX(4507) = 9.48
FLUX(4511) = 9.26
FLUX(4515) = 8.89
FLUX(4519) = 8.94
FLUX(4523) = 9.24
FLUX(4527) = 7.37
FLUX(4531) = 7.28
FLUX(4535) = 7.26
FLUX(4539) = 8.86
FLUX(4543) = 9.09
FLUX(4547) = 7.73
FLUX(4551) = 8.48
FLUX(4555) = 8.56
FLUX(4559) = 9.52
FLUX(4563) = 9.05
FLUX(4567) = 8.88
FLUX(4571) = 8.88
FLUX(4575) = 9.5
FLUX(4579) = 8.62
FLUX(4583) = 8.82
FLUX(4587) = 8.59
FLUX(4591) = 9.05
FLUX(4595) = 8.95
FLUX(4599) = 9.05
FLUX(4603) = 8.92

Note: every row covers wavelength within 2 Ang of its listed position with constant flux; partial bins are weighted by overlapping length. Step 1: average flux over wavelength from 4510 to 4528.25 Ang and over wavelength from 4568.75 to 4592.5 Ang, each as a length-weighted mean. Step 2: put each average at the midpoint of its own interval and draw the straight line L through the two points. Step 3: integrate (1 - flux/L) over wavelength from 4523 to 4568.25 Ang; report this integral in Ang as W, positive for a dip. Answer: 2.2 Ang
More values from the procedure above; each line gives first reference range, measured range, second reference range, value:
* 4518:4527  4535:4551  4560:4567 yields 0.9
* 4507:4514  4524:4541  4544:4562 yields 2.2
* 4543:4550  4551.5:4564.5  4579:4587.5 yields -0.9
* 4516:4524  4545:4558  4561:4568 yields 0.9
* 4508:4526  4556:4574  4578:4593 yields -0.5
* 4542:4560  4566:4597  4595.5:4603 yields -0.2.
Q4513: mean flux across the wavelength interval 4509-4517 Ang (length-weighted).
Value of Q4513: 9.07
